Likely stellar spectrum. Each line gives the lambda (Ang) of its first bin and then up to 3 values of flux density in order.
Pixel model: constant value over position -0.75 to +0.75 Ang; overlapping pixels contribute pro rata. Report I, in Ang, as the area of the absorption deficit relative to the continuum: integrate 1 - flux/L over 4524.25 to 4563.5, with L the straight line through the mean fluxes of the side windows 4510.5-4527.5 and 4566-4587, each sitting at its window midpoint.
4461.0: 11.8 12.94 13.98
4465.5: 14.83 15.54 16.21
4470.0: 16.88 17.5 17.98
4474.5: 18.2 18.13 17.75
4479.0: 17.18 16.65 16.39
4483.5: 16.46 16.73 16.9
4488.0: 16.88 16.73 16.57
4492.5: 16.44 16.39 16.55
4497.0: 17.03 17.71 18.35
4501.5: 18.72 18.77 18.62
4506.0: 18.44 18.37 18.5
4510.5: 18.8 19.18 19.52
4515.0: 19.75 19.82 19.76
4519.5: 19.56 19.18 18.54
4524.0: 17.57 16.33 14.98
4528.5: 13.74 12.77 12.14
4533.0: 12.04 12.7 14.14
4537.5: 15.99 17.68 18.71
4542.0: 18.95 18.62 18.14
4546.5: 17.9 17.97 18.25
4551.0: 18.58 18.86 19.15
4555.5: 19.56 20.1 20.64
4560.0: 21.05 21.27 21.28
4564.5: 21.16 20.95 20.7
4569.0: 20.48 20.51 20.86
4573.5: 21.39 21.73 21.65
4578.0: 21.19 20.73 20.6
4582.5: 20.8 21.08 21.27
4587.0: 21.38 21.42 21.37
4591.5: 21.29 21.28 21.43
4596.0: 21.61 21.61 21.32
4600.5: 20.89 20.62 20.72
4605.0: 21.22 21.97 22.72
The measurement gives 4.7 Ang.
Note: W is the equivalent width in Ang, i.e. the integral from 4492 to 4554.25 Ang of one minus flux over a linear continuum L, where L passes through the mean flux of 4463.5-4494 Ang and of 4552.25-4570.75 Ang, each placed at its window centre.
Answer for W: 4.1 Ang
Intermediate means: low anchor 16.7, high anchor 20.5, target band 17.4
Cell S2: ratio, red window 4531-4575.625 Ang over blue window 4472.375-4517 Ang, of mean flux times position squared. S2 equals 1.08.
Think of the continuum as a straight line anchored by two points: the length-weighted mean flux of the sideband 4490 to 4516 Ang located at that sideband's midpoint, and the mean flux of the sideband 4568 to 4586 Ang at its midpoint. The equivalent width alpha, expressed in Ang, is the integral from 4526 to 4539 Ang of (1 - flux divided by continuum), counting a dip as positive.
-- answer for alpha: 3.7 Ang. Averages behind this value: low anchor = 18.1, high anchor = 21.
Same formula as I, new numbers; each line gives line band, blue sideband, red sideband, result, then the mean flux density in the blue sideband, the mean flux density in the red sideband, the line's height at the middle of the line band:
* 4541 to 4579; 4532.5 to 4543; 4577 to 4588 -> -3.3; 15.9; 21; 18.5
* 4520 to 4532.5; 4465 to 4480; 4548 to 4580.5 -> 2.2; 17.1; 20.4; 19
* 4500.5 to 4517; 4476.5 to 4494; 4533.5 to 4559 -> -1.6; 16.8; 17.9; 17.2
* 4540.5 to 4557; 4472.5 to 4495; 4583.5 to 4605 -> 0.7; 17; 21.2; 19.5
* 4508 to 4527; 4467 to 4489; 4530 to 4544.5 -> -3.1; 17.1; 15.6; 16.1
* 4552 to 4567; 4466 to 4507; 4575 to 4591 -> -0.2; 17.2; 21.2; 20.2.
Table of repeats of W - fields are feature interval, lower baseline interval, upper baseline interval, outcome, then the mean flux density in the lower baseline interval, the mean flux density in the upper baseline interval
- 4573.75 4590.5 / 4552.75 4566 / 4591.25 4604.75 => -0.2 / 20.5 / 21.2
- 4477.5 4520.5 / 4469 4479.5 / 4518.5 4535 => -3.4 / 17.6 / 15.5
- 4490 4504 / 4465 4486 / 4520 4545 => -0.7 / 16.9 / 16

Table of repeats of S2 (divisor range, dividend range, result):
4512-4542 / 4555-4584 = 1.28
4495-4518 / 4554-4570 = 1.14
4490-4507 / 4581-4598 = 1.26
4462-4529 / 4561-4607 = 1.26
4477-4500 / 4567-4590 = 1.30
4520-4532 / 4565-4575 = 1.35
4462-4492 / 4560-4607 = 1.34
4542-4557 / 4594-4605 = 1.16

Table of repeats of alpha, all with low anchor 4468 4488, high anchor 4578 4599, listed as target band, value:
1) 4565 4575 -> -0.2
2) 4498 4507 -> -0.2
